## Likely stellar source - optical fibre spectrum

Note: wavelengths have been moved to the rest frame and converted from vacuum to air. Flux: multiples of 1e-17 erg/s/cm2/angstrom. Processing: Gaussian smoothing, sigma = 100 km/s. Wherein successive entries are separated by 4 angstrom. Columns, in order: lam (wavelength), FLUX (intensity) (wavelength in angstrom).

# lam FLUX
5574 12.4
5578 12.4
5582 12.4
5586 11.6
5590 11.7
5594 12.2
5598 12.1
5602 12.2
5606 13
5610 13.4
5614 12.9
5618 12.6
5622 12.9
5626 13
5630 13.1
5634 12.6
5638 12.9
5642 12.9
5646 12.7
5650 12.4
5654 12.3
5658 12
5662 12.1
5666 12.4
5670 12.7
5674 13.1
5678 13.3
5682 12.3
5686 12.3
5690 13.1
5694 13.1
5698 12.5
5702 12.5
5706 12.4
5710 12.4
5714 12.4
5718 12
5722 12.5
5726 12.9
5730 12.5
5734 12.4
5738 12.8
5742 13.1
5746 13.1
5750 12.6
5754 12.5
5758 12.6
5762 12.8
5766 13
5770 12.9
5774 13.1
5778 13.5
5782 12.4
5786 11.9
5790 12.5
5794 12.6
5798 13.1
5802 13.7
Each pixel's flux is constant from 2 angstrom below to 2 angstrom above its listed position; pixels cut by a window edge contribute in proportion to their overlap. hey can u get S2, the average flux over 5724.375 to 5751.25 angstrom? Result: 12.8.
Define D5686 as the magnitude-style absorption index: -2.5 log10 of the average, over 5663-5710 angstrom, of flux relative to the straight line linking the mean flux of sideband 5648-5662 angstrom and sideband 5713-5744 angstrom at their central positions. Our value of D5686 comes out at -0.03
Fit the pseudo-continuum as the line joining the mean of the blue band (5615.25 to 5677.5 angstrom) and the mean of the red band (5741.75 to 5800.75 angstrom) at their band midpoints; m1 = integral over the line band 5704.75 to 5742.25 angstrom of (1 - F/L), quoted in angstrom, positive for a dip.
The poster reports 0.7 angstrom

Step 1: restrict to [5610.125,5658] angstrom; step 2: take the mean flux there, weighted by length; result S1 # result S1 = 12.7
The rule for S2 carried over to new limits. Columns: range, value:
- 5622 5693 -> 12.7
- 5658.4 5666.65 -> 12.2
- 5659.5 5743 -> 12.6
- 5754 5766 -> 12.7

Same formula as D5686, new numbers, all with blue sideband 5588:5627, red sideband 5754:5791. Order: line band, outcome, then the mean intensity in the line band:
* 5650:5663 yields 0.040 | 12.2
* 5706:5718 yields 0.030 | 12.3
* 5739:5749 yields -0.026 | 13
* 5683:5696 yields -0.011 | 12.8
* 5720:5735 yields 0.010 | 12.6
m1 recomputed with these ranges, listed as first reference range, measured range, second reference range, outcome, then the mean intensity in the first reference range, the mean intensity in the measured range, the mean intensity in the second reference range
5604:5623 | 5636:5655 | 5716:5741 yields 0.3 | 13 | 12.7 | 12.5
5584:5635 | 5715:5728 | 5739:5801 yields 0.3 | 12.6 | 12.5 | 12.8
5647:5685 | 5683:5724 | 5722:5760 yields 0.3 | 12.5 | 12.5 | 12.7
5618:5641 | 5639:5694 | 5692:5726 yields 0.4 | 12.9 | 12.6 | 12.5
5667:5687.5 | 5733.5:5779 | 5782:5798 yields -1.2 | 12.7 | 12.9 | 12.4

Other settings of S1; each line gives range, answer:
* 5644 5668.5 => 12.3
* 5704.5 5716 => 12.4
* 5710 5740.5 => 12.5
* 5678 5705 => 12.7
